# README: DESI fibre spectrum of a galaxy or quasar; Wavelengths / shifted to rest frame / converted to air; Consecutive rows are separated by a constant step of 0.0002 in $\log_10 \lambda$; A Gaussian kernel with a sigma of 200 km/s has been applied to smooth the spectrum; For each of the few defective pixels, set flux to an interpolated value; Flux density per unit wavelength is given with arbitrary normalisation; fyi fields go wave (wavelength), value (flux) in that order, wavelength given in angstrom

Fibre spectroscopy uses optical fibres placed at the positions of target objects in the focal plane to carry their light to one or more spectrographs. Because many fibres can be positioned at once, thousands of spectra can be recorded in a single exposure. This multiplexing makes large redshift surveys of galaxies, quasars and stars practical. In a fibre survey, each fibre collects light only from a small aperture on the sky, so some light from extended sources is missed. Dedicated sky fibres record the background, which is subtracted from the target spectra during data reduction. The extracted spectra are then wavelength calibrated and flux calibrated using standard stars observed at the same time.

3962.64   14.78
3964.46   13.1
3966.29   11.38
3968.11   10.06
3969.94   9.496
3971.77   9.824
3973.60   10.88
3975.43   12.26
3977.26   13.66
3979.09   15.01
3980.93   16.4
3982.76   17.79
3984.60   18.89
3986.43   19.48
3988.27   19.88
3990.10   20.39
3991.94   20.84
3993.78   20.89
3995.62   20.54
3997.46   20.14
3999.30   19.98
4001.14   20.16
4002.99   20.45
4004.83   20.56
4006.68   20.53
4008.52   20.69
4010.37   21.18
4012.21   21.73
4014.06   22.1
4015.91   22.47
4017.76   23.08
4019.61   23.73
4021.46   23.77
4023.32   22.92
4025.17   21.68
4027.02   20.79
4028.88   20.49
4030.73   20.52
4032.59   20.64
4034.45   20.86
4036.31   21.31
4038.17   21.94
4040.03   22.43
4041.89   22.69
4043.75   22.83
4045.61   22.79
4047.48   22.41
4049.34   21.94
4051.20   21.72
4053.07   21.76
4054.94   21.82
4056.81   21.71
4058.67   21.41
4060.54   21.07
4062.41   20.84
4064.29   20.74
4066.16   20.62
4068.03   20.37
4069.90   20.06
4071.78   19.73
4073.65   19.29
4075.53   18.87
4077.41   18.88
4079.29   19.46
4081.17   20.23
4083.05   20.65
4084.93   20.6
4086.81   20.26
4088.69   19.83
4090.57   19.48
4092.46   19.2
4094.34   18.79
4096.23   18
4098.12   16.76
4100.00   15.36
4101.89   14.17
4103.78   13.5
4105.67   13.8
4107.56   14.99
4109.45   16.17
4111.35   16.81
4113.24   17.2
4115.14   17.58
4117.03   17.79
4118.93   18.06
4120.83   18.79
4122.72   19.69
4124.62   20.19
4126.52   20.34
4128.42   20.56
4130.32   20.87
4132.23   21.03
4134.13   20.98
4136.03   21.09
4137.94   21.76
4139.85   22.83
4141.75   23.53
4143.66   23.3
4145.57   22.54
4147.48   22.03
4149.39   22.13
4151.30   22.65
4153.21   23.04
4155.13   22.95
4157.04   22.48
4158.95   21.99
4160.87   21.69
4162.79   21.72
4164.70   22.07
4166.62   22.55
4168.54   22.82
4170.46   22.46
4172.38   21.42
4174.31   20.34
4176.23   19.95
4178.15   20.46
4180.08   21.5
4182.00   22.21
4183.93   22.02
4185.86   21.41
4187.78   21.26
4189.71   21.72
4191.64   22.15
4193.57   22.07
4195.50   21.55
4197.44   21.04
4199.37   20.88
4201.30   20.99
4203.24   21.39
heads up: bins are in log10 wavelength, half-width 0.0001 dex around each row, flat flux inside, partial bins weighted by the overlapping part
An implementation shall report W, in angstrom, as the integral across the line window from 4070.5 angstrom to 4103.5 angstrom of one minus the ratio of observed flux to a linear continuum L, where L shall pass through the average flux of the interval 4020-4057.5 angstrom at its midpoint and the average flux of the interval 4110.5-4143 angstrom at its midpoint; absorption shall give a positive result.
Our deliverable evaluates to 3.4 angstrom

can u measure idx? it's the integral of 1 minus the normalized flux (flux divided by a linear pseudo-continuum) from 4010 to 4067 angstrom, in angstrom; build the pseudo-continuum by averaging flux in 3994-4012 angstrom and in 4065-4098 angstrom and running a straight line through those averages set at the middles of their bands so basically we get -4.8 angstrom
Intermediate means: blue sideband 20.5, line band 21.8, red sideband 19.6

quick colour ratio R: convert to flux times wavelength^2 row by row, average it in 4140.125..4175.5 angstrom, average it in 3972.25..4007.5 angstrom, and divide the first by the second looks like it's 1.33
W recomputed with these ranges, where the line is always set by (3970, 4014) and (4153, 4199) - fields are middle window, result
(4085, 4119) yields 5.3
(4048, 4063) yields -1.6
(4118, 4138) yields 0.6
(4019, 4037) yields -2.6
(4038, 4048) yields -1.7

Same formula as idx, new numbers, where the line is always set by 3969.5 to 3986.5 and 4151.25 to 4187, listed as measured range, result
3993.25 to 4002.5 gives -3.2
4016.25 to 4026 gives -4.3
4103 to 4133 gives 2.9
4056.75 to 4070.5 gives -2.5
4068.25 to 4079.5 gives -0.9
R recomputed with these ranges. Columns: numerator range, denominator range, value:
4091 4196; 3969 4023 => 1.15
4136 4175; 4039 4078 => 1.10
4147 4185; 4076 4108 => 1.27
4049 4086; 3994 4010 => 1.04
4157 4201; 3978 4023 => 1.15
